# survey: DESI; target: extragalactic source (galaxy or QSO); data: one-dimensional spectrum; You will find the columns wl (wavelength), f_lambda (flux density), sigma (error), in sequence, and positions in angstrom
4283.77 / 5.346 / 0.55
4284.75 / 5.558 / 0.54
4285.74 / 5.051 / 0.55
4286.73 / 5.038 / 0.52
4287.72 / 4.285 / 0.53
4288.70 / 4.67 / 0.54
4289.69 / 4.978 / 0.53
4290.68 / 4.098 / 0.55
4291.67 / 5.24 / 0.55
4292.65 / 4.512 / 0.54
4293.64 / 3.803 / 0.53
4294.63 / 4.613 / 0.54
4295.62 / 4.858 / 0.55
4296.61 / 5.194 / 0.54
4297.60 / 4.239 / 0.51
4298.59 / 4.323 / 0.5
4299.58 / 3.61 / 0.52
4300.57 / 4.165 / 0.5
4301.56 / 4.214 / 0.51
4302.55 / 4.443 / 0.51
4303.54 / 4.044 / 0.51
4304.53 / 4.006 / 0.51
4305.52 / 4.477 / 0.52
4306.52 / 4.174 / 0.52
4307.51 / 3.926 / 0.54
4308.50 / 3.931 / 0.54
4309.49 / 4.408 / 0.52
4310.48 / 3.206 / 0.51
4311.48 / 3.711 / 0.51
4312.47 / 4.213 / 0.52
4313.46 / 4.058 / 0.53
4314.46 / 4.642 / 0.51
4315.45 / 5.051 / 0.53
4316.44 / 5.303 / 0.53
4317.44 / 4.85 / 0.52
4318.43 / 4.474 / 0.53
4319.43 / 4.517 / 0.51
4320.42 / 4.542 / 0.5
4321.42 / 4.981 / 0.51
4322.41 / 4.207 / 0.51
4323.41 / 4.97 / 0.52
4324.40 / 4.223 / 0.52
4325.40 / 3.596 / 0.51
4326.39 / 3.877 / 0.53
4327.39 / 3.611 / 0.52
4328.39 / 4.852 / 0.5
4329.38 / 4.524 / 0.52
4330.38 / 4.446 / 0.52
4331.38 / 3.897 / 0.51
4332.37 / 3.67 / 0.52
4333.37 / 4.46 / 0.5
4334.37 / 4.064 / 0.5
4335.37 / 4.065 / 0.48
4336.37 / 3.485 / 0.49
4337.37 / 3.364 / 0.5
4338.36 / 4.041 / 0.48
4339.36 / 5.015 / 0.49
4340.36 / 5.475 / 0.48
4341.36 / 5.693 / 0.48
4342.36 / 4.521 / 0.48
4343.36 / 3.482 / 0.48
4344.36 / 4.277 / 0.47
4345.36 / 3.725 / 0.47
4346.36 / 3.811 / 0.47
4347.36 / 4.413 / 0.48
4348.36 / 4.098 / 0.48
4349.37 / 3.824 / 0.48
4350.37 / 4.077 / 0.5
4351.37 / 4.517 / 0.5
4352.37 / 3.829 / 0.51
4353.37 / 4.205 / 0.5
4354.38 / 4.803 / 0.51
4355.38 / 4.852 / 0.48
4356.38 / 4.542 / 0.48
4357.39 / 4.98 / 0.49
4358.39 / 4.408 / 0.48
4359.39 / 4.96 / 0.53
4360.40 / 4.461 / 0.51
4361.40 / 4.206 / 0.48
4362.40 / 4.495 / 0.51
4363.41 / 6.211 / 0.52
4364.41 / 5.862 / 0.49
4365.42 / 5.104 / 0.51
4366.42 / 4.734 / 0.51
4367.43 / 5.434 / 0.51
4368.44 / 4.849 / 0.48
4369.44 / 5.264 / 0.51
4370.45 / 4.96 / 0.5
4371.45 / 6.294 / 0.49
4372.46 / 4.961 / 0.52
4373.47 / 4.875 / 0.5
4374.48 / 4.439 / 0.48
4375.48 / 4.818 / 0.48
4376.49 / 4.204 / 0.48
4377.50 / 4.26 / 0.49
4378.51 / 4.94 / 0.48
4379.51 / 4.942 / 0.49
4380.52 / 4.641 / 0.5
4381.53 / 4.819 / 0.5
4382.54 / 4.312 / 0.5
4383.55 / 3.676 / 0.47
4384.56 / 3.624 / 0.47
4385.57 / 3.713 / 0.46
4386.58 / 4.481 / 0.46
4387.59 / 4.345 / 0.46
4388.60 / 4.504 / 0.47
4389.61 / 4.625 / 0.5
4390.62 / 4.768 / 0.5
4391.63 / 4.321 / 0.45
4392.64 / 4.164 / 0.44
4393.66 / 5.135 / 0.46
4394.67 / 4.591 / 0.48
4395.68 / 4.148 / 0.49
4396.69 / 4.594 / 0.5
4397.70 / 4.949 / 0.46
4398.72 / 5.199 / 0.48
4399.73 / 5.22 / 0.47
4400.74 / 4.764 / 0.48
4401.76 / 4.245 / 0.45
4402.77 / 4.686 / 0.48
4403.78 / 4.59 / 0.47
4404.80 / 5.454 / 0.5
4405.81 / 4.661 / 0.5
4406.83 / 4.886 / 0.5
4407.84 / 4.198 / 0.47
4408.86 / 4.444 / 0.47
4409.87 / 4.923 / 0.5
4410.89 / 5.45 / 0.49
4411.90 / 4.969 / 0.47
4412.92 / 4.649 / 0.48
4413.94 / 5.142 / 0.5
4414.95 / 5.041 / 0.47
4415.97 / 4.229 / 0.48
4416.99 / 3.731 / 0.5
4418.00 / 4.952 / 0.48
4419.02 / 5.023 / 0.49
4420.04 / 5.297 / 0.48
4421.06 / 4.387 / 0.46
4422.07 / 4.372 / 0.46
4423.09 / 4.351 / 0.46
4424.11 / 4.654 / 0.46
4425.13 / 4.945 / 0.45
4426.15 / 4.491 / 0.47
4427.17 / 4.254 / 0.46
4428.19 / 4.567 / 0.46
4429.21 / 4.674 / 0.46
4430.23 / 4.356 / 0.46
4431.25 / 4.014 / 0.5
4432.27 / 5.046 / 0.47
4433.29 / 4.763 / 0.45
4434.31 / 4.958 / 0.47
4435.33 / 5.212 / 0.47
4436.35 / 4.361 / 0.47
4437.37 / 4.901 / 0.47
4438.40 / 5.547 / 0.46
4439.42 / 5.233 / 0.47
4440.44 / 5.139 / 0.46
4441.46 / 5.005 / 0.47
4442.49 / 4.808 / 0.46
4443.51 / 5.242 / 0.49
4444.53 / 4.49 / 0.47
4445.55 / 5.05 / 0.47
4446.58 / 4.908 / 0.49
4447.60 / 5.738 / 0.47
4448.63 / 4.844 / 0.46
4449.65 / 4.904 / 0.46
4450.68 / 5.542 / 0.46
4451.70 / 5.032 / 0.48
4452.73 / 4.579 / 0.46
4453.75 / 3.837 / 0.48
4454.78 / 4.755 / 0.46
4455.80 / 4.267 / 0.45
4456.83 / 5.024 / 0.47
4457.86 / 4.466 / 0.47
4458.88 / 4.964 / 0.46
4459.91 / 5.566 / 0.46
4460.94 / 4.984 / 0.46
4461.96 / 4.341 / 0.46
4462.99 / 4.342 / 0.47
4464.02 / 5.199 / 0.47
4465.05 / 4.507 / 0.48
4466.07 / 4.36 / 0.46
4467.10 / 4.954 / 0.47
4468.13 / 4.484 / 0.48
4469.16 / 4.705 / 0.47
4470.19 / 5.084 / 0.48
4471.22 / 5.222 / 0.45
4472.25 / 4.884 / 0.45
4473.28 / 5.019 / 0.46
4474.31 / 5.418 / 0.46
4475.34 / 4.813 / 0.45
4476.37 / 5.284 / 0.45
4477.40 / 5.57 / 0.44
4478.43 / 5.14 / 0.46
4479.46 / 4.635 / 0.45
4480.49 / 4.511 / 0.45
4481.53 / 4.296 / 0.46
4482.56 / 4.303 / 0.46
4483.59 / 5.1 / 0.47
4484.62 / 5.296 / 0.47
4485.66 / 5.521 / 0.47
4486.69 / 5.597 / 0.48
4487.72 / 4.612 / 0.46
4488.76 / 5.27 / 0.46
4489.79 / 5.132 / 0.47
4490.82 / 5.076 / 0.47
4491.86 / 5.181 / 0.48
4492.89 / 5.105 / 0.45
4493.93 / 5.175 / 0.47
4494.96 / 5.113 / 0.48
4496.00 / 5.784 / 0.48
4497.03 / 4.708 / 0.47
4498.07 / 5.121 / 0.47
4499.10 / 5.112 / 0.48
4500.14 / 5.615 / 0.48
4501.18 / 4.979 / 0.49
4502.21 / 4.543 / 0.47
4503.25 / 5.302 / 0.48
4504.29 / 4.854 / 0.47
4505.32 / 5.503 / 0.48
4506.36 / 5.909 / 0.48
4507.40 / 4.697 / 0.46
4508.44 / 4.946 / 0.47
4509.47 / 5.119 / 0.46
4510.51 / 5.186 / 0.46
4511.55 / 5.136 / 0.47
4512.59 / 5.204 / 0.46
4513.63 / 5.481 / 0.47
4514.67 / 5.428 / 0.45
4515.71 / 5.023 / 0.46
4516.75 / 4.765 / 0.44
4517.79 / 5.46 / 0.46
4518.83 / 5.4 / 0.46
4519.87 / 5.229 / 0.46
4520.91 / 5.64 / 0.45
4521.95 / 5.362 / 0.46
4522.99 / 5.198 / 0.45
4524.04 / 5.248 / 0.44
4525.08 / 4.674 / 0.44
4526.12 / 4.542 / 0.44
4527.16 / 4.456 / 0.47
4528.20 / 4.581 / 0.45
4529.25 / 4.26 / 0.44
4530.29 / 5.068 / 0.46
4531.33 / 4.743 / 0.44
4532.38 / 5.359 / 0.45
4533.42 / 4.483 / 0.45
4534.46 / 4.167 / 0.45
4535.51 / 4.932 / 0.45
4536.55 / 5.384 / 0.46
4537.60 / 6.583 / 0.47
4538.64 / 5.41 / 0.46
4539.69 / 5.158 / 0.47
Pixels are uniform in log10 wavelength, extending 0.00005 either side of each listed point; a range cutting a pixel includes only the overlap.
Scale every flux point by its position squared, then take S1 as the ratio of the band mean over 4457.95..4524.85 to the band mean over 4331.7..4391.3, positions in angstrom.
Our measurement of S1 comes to 1.2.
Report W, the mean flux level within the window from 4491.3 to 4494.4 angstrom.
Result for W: 5.14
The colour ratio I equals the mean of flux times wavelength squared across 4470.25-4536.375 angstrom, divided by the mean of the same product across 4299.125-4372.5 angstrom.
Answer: 1.23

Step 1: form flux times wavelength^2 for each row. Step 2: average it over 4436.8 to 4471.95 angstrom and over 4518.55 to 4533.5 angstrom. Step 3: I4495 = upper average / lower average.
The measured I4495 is 1.05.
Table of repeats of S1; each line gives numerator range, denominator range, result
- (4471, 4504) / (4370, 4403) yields 1.15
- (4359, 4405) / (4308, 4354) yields 1.13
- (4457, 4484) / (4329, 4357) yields 1.21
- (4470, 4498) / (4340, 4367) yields 1.18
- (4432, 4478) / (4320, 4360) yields 1.20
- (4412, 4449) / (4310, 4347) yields 1.17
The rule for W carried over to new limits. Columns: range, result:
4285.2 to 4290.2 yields 4.8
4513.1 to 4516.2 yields 5.31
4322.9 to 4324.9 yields 4.59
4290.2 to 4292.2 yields 4.68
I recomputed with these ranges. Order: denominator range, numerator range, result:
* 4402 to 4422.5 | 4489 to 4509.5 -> 1.13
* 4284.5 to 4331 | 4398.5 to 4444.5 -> 1.14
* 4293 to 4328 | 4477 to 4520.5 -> 1.30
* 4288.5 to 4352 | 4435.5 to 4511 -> 1.24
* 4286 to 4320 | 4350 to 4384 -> 1.12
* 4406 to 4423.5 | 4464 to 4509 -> 1.10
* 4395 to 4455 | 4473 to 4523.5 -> 1.11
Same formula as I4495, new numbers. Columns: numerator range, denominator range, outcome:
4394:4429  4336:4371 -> 1.06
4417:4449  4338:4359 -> 1.13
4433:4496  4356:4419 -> 1.08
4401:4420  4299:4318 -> 1.18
